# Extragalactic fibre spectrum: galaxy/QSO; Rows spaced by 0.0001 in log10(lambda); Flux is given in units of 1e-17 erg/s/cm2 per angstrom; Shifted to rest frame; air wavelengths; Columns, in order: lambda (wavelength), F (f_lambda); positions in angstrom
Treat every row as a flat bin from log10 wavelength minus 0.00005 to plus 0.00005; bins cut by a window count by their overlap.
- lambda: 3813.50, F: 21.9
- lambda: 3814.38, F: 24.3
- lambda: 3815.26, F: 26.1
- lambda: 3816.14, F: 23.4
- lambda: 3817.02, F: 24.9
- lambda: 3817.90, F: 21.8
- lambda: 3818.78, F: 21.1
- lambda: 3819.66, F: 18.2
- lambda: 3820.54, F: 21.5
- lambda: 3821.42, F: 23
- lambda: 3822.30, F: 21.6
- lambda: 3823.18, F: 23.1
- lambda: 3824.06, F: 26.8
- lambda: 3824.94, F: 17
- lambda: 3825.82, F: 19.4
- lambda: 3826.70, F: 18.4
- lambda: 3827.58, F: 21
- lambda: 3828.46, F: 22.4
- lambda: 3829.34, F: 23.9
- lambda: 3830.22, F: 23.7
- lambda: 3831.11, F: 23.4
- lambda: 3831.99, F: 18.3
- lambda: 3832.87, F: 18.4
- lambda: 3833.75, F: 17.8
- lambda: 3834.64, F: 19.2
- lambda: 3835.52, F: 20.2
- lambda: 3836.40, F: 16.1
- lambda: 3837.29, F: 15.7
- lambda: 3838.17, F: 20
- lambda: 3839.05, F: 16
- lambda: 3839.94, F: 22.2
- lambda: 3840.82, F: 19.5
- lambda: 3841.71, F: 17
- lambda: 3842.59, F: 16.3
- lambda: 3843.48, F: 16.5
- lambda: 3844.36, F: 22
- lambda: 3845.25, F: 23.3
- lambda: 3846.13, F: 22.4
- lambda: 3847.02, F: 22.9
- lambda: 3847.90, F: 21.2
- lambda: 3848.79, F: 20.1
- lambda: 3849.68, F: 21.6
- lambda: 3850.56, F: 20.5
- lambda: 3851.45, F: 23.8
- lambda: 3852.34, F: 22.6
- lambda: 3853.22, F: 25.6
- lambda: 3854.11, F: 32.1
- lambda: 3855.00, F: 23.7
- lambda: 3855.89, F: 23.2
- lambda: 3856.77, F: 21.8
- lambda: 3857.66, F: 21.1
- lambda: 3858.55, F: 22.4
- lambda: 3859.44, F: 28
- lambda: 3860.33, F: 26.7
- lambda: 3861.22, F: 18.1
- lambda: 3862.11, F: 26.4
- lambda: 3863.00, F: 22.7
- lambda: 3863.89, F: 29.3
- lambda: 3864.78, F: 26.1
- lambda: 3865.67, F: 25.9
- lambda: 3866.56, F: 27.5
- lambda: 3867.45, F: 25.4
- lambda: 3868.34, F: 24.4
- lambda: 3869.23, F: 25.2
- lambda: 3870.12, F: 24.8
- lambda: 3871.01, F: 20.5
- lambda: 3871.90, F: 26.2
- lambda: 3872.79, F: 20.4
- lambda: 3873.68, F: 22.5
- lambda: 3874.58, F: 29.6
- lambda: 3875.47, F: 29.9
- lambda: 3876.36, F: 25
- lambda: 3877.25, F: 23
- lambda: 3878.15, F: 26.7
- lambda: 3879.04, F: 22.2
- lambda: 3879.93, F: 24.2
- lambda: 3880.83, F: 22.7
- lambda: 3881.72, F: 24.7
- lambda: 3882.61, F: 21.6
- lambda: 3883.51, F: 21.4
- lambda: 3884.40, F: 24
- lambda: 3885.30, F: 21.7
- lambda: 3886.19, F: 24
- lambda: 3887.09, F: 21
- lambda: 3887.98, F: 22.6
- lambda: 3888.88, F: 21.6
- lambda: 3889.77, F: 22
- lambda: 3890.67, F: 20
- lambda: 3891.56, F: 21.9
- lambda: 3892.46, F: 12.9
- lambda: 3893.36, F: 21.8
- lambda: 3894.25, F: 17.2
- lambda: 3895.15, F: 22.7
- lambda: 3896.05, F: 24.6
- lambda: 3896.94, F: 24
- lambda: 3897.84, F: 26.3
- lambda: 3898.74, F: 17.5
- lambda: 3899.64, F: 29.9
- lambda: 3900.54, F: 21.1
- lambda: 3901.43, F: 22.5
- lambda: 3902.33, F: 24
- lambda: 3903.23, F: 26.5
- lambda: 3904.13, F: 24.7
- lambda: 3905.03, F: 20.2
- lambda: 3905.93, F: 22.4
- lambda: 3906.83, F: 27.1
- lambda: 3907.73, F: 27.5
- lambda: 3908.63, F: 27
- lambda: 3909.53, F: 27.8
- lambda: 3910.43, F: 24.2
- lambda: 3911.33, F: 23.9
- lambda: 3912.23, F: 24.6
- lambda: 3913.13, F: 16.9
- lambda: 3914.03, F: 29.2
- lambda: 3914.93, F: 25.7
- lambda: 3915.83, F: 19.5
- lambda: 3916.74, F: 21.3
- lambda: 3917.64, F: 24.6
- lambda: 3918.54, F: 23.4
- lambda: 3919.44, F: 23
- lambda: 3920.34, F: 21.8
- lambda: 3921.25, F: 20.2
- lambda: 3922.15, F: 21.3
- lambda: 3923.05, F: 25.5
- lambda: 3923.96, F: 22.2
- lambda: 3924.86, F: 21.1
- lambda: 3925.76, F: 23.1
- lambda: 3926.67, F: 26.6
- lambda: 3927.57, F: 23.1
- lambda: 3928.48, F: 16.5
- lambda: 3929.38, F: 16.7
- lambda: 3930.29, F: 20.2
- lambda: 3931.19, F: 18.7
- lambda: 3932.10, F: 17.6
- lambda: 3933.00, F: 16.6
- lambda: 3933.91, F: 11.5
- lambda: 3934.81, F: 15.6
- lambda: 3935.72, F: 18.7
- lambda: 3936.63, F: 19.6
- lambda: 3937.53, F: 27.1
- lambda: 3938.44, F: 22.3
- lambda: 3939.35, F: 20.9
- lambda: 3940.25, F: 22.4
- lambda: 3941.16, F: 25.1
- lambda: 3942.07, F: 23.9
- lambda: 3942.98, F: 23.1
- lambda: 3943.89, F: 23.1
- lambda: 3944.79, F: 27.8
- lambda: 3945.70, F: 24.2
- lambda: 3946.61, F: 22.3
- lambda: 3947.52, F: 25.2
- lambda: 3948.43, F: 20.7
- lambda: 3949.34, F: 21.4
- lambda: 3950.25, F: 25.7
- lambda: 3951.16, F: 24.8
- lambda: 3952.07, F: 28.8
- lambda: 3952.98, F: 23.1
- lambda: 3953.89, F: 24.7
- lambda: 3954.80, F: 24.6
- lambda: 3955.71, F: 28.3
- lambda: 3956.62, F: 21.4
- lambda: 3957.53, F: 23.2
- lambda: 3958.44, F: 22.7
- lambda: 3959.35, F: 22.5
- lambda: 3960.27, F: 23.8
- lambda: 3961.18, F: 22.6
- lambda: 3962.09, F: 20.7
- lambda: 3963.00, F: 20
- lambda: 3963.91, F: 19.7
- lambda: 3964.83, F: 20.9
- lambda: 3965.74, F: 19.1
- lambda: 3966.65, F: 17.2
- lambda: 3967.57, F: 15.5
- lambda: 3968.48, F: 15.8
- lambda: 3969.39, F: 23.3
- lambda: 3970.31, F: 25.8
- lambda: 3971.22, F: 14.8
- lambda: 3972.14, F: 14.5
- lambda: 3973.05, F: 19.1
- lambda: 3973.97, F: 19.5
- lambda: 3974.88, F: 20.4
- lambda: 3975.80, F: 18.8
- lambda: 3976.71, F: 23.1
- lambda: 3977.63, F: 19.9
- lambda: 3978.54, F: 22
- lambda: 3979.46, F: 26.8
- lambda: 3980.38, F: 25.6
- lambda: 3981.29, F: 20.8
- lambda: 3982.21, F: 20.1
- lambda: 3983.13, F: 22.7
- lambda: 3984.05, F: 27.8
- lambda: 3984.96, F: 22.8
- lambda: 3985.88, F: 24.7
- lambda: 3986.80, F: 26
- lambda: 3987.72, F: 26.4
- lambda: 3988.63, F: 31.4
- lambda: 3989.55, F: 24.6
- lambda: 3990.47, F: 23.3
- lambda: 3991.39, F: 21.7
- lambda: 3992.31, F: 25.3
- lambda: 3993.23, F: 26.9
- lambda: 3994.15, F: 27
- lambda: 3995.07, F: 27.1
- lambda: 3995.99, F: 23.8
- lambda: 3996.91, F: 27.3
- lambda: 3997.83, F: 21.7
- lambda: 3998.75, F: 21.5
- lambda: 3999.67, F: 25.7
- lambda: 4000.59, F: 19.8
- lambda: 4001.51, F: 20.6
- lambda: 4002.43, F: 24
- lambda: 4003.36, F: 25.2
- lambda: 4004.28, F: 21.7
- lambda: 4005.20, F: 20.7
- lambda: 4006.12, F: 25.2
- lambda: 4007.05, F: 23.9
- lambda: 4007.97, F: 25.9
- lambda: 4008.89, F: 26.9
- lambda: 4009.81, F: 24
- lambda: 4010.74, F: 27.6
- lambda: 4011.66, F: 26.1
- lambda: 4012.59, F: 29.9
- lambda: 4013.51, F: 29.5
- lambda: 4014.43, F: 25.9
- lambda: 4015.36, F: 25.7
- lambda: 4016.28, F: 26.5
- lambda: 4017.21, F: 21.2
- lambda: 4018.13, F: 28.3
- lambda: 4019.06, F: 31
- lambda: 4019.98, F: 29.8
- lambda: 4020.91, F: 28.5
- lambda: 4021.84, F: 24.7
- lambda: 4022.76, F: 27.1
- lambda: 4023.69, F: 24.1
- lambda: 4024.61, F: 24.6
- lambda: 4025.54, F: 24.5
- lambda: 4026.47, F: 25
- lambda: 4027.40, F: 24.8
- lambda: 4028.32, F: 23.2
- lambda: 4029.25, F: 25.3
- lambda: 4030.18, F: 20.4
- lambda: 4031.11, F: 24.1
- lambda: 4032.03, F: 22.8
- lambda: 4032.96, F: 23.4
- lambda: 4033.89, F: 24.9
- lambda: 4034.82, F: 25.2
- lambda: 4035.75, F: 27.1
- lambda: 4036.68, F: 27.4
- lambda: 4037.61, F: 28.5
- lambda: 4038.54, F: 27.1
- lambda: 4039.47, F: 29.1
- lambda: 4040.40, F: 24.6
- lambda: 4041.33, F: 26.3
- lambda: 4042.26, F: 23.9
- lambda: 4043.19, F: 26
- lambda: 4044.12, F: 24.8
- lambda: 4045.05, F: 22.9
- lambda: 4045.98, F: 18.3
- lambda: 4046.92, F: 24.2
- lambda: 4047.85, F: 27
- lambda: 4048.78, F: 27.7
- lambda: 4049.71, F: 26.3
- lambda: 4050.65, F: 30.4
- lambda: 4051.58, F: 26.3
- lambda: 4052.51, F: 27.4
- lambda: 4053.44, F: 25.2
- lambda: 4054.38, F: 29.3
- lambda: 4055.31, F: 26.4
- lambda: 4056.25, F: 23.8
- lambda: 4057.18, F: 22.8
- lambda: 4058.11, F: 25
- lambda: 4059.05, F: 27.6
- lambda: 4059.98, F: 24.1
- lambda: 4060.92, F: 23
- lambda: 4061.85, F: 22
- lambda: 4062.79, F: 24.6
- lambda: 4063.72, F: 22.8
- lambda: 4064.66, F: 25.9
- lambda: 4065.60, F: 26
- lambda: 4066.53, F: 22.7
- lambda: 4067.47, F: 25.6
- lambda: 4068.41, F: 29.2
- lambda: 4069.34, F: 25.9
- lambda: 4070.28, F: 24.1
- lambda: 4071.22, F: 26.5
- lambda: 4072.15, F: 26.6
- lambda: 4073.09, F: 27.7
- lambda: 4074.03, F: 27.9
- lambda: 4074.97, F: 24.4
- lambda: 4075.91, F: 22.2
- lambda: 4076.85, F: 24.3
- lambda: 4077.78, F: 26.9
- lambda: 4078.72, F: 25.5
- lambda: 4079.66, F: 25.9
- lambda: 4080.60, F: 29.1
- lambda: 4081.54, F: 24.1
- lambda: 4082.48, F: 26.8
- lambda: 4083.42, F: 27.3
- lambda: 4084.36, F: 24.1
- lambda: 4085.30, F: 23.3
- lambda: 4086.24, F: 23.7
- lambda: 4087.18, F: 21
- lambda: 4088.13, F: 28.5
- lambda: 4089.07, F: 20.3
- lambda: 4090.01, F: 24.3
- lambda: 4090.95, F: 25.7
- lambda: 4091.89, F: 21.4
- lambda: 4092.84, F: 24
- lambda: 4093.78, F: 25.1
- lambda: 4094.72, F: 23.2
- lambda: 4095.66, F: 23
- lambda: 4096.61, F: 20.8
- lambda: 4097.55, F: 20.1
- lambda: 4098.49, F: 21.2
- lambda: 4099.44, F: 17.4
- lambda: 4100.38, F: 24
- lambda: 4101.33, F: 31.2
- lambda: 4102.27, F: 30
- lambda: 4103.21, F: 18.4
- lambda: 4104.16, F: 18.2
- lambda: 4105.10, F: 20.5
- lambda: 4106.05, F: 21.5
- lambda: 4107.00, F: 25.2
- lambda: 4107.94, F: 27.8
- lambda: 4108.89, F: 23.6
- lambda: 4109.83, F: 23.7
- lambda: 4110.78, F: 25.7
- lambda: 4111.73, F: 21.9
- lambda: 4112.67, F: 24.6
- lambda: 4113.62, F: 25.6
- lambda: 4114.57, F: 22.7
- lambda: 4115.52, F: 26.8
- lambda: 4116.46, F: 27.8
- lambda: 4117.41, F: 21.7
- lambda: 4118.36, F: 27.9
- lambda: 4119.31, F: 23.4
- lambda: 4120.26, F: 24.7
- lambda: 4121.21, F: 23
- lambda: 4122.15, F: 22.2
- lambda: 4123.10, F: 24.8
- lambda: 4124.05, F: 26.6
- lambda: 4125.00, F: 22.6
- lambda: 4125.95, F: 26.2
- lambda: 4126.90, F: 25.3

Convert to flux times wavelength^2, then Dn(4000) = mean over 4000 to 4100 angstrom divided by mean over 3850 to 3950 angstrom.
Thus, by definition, 1.2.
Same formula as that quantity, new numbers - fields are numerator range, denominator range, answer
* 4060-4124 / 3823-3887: 1.22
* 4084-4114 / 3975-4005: 1.03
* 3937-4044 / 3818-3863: 1.21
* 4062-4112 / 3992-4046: 1.00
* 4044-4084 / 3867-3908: 1.20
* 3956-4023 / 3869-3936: 1.09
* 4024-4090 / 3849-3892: 1.16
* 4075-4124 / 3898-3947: 1.17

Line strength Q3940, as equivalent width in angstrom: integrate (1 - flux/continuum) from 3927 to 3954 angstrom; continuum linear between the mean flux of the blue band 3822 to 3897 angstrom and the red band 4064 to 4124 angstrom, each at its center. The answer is 1.6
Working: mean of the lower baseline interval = 22.3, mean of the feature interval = 21.7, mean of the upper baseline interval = 24.4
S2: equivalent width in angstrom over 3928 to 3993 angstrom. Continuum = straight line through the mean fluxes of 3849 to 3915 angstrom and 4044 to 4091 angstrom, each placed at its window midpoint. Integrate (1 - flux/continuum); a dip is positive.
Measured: 6.5 angstrom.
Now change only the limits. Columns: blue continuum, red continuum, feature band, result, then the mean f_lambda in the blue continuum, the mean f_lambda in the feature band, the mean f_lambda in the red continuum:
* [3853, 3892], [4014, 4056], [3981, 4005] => 1.0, 24.1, 24.2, 25.7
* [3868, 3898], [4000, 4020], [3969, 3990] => 1.8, 23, 22.6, 25.3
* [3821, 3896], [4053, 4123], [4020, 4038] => -0.9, 22.3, 25.1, 24.5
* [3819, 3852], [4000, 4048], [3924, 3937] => 2.1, 20.4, 19.1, 25.2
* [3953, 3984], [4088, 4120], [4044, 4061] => -2.0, 21.3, 25.5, 23.7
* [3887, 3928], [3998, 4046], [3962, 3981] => 3.2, 23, 20.1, 25.1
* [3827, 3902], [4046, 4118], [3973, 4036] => -1.8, 22.5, 24.6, 24.7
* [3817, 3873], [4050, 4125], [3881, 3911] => -0.5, 22.1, 23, 24.6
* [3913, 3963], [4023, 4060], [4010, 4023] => -1.4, 22.3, 27.2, 25.3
